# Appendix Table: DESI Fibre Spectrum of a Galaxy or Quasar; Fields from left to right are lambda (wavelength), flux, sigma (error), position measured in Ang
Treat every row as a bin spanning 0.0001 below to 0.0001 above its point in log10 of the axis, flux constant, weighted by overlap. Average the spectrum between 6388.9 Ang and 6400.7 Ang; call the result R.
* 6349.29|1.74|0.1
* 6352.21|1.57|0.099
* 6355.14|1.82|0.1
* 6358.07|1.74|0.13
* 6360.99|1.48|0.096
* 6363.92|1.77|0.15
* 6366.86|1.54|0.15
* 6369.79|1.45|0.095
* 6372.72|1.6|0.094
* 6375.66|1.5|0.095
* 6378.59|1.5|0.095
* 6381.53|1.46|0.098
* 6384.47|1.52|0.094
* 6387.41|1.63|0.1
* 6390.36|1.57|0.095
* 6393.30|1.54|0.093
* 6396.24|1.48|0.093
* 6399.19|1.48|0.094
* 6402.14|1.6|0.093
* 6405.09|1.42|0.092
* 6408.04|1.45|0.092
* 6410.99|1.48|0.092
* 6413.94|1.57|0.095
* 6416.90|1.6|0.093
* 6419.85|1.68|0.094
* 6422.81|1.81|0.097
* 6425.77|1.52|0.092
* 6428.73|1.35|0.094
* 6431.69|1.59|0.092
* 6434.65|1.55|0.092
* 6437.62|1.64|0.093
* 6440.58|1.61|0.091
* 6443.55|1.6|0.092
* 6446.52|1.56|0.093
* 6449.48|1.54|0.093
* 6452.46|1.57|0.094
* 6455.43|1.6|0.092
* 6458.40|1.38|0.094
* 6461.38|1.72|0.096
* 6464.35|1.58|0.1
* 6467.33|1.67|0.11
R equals 1.52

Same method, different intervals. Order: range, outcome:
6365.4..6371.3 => 1.5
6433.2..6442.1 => 1.6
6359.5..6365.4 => 1.63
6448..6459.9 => 1.52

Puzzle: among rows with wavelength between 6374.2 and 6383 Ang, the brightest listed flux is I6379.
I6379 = 1.5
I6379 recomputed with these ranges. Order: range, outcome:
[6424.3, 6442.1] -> 1.64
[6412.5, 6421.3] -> 1.68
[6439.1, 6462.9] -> 1.72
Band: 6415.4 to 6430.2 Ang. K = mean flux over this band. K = 1.59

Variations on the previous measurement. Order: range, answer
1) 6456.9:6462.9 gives 1.55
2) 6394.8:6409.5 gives 1.49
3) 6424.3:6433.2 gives 1.49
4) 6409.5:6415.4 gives 1.53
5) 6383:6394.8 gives 1.56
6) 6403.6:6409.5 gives 1.44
